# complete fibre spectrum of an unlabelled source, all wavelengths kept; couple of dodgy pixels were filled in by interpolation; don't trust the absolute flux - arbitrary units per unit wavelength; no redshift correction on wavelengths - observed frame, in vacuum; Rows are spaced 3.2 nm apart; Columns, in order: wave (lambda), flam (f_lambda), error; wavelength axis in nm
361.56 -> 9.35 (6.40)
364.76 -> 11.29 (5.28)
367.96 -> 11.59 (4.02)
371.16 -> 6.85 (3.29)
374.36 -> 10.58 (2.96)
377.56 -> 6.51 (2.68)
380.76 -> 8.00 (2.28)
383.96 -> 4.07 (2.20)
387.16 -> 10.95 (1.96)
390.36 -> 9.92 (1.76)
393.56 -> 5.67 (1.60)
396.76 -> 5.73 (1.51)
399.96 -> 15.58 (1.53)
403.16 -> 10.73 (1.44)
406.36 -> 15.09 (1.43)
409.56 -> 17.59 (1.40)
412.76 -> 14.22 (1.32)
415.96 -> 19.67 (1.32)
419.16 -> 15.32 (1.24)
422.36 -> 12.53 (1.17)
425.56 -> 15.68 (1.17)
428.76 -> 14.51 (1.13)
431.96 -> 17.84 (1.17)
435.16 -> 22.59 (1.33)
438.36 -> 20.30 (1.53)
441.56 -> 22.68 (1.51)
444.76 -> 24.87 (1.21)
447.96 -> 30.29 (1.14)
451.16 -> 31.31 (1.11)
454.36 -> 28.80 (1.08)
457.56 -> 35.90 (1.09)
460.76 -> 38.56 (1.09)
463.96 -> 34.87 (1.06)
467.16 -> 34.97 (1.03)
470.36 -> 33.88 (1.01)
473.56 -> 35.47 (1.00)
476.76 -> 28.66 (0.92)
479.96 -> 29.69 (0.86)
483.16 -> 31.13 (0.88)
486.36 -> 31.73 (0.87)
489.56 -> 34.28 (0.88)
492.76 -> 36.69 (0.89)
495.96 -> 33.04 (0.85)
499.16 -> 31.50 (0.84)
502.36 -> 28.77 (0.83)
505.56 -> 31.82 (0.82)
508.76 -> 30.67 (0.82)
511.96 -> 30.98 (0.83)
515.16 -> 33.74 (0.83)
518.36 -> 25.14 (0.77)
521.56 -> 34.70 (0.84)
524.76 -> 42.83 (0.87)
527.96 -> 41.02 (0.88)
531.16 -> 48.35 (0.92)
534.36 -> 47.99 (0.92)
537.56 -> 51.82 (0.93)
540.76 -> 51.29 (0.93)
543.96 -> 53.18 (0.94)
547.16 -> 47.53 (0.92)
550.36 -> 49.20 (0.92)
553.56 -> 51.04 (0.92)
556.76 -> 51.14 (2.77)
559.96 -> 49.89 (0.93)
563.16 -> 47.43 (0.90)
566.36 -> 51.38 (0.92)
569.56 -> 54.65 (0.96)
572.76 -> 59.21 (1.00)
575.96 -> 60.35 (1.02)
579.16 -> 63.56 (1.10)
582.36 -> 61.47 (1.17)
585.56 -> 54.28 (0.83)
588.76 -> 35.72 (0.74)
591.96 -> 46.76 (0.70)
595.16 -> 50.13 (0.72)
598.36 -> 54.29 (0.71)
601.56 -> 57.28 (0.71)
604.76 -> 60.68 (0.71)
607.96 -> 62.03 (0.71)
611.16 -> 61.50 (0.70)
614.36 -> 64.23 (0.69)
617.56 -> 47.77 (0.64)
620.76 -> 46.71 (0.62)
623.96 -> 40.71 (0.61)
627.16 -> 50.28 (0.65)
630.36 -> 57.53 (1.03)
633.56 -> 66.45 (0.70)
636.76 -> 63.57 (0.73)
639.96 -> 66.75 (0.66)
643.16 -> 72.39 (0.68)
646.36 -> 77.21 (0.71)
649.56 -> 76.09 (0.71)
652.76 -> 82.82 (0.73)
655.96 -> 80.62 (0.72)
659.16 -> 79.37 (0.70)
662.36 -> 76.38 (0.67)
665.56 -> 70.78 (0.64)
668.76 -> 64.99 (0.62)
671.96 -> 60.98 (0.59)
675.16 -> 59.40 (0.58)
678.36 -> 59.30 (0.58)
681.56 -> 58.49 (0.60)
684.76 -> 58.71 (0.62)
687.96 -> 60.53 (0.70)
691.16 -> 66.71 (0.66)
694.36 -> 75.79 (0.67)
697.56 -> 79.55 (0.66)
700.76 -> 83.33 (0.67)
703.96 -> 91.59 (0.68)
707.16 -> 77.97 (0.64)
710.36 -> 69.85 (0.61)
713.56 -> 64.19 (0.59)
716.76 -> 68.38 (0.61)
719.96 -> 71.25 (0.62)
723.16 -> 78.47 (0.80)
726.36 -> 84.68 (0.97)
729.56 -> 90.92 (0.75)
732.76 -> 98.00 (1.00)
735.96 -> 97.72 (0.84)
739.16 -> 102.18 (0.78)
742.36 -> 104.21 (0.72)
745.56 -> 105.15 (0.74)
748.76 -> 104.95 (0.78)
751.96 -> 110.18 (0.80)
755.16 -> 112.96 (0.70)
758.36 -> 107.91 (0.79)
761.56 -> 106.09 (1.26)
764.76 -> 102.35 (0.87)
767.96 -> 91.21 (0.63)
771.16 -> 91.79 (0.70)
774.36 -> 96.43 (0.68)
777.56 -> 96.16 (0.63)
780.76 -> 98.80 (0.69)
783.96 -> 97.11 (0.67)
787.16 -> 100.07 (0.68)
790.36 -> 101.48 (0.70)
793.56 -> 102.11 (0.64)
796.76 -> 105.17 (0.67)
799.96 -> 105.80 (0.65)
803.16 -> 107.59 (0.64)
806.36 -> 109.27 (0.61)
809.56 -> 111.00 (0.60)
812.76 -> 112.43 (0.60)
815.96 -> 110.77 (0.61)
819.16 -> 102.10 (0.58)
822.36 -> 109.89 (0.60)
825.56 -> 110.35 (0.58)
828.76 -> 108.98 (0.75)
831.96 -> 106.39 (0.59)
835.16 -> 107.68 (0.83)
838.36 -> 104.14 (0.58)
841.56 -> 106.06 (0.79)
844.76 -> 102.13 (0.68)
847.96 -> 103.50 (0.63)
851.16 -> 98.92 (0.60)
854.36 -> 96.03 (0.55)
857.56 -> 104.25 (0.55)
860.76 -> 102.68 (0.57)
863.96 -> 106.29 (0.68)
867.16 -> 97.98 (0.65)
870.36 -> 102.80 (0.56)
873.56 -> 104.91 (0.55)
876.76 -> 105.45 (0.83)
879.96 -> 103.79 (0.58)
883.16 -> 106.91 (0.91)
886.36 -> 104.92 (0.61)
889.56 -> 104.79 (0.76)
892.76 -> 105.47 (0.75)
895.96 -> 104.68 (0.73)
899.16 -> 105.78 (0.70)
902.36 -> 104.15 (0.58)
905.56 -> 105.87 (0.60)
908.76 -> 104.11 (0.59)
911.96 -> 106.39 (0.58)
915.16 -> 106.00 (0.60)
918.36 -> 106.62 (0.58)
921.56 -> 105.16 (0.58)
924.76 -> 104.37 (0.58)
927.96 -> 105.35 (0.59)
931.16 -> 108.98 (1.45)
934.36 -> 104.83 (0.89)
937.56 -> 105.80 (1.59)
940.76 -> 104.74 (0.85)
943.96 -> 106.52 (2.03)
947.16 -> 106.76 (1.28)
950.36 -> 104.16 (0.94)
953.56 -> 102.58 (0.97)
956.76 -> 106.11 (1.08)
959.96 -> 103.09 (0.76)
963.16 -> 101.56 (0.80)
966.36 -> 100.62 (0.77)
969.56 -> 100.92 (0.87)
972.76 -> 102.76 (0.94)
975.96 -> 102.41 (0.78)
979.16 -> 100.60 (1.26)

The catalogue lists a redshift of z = 0.00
